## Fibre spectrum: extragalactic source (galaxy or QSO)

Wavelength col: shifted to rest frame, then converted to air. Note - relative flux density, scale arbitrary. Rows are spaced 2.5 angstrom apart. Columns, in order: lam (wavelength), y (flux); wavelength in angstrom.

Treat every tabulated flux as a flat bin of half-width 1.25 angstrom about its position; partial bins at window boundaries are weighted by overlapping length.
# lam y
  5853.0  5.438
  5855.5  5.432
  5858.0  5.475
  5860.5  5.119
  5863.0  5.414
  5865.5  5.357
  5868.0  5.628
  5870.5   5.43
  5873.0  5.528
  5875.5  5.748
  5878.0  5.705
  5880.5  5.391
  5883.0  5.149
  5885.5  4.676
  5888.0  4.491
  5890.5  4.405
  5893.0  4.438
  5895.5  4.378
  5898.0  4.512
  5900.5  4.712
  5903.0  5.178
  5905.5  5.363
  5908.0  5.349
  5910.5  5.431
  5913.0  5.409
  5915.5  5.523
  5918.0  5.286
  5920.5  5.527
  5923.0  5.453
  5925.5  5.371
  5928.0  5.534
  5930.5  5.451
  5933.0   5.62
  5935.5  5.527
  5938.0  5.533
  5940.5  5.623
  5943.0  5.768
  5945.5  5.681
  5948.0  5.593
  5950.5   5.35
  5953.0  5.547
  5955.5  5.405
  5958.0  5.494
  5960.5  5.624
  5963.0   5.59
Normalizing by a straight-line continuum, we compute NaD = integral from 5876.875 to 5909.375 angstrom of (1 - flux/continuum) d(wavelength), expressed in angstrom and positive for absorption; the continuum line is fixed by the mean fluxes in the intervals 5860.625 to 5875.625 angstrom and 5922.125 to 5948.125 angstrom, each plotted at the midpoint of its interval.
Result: 3.5 angstrom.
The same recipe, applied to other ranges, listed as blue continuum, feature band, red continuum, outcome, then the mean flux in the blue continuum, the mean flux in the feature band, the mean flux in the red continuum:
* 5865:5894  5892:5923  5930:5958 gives 1.3 angstrom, 5.16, 5.11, 5.55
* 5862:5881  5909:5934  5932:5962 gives 0.4 angstrom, 5.53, 5.46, 5.56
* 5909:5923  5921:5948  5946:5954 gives -0.4 angstrom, 5.44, 5.56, 5.51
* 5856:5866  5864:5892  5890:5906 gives -0.9 angstrom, 5.35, 5.22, 4.7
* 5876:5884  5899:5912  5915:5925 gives 0.6 angstrom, 5.45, 5.2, 5.44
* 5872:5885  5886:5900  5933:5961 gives 2.6 angstrom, 5.46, 4.47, 5.56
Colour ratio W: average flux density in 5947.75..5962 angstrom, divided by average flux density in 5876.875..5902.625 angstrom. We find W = 1.1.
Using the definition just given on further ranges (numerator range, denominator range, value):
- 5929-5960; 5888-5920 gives 1.11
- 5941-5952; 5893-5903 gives 1.22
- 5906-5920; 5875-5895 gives 1.09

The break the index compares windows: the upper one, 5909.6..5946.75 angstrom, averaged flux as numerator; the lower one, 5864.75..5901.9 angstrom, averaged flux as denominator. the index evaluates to 1.1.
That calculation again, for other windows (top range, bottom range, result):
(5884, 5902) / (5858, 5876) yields 0.83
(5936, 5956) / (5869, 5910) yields 1.10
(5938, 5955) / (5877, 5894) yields 1.14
